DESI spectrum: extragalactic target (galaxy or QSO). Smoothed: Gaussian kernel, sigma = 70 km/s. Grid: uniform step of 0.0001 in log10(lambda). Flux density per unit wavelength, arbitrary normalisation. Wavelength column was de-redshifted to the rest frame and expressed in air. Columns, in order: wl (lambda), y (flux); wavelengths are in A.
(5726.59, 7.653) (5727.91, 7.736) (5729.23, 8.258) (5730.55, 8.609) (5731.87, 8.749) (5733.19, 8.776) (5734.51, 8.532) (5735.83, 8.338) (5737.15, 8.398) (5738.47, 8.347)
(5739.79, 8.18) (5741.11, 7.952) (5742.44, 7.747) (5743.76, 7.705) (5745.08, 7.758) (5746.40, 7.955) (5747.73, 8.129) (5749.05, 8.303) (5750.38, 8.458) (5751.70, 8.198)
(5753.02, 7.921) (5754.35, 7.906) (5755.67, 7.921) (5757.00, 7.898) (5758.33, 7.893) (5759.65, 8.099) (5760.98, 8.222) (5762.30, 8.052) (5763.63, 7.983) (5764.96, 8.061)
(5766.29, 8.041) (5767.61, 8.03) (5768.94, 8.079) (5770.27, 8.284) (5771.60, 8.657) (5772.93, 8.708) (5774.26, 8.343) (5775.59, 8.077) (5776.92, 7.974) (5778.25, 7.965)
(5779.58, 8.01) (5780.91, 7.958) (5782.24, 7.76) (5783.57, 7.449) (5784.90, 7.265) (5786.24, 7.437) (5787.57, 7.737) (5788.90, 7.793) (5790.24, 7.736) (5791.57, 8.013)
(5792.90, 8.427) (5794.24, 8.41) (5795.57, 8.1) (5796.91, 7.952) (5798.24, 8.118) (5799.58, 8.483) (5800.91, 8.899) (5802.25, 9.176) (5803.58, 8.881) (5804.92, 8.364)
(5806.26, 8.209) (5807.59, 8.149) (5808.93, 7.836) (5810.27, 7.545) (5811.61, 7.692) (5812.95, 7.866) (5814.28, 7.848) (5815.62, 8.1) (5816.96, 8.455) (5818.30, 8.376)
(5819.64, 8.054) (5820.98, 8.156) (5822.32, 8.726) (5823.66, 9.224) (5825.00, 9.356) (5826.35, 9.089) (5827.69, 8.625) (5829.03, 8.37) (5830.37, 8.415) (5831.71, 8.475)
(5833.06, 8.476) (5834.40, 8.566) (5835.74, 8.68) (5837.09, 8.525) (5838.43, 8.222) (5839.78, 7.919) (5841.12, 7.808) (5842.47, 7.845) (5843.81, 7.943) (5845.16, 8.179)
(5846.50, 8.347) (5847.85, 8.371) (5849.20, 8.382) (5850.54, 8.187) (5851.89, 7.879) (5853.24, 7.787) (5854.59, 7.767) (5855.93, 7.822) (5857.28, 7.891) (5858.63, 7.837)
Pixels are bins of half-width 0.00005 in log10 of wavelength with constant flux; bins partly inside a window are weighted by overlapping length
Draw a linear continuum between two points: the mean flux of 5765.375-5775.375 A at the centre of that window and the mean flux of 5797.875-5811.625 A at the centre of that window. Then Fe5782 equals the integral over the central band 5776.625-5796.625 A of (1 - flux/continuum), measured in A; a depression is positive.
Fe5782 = 1.1 A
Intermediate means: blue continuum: 8.29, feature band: 7.87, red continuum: 8.34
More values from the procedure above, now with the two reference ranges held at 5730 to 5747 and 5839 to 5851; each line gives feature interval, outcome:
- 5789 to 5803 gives -0.2 A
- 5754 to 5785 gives 0.6 A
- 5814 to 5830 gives -0.8 A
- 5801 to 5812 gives -0.2 A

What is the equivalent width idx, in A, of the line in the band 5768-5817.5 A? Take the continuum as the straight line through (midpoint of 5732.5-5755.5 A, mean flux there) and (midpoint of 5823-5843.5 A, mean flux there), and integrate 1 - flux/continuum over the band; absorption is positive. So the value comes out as 1.42 A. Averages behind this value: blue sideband 8.15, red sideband 8.5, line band 8.1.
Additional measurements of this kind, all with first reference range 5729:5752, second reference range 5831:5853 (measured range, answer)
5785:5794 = 0.4 A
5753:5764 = 0.3 A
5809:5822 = 0.3 A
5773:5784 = 0.3 A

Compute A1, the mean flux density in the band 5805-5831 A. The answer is 8.32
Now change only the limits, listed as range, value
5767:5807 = 8.14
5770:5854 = 8.22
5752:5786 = 8.02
